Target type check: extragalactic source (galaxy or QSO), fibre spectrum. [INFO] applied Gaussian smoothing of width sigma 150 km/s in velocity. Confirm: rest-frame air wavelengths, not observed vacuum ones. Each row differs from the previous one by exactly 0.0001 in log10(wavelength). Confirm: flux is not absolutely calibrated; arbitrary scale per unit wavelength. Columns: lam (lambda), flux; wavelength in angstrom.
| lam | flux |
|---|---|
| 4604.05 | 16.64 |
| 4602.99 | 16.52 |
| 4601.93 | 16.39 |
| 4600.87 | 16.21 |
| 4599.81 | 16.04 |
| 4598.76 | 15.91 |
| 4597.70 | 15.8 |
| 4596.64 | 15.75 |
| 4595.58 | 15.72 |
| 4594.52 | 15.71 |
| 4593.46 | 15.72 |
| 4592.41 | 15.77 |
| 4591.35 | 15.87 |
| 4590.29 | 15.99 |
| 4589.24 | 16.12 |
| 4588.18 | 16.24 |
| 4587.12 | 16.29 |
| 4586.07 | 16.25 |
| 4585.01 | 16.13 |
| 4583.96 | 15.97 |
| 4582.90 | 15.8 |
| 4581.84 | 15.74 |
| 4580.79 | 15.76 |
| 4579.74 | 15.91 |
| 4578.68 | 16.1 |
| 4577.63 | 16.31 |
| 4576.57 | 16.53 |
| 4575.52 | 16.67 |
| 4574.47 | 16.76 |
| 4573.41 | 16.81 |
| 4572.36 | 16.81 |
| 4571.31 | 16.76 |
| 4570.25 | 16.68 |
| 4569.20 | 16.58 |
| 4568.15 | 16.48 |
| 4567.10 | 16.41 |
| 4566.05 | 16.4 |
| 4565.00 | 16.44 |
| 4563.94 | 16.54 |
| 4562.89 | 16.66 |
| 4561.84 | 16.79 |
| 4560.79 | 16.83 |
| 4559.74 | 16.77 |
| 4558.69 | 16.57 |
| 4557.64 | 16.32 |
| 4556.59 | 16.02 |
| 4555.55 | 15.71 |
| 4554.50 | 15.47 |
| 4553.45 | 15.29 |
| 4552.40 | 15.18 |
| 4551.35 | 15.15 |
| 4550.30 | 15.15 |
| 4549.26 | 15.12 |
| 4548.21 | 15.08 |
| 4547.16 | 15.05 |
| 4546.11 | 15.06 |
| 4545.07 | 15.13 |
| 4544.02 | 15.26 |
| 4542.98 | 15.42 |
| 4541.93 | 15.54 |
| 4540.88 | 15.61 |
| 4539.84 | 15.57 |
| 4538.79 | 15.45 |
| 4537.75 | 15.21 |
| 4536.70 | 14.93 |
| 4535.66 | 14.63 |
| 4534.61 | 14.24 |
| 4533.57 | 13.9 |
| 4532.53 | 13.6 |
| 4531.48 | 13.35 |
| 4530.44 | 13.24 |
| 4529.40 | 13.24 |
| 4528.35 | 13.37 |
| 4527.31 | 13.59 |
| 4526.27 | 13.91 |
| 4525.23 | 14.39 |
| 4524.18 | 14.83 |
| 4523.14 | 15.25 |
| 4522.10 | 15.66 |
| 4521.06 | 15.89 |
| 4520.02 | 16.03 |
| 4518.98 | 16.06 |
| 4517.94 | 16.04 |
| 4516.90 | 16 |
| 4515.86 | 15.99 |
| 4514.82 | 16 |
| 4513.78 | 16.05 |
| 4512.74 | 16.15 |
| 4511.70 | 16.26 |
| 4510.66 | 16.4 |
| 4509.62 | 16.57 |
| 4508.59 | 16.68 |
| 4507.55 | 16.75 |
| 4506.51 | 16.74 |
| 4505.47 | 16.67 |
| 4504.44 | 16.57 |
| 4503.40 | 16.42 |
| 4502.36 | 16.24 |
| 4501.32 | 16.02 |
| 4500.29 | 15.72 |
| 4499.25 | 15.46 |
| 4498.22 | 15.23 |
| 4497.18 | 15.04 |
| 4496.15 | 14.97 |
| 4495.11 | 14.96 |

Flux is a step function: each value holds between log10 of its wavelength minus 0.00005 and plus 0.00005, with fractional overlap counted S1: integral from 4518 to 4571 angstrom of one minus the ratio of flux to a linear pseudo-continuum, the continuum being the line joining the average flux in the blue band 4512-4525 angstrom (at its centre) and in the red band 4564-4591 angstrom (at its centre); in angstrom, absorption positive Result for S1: 2.2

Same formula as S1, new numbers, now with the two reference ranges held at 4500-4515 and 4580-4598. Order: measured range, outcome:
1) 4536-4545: 0.5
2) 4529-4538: 1.2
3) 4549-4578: -0.4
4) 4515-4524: 0.3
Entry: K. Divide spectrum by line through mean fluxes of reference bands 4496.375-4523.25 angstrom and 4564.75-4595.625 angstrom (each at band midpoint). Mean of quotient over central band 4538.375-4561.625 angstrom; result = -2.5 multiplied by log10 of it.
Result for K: 0.04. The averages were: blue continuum 16.1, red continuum 16.2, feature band 15.6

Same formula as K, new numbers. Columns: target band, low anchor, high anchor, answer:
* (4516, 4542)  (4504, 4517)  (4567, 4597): 0.11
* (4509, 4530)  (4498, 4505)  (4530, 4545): 0.00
